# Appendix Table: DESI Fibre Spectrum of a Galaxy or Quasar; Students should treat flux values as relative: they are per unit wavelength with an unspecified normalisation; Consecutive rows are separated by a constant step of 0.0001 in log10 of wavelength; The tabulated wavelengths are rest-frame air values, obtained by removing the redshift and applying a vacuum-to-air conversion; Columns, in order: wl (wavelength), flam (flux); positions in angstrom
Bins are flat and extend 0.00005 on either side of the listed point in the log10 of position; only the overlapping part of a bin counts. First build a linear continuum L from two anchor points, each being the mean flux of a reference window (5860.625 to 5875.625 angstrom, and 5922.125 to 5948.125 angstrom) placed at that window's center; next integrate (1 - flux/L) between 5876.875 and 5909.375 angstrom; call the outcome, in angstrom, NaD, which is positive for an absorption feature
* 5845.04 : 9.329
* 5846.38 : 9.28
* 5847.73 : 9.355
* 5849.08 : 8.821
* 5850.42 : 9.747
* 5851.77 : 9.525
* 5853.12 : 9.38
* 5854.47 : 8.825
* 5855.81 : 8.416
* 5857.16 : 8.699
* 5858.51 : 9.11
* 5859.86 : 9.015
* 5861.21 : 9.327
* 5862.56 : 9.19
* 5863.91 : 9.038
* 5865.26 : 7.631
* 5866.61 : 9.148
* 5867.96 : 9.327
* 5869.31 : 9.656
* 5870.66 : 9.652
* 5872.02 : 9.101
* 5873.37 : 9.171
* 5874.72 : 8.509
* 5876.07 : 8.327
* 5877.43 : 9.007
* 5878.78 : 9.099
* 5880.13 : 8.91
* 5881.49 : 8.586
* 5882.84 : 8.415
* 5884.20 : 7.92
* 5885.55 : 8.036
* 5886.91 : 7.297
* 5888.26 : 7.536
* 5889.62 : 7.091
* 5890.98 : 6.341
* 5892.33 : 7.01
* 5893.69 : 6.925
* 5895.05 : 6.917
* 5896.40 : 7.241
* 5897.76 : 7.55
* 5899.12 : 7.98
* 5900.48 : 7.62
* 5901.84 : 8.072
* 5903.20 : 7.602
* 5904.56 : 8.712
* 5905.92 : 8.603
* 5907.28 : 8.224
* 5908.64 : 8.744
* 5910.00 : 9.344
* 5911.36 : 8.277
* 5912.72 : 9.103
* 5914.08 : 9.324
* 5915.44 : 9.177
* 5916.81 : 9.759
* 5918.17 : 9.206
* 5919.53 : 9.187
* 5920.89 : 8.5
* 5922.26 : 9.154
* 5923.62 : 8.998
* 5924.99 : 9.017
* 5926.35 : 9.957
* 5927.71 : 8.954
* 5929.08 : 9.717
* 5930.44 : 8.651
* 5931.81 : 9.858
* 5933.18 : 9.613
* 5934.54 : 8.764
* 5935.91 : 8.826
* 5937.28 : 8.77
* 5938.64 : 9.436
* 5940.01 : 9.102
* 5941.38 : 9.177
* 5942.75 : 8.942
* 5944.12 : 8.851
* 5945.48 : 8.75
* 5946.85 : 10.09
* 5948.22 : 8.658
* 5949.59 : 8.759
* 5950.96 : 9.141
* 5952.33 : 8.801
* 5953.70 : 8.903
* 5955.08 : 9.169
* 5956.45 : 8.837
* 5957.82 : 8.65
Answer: 4.3 angstrom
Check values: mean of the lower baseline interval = 9.06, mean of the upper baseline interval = 9.18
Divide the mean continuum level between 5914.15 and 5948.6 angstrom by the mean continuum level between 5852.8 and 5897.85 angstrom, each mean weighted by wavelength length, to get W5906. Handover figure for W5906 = 1.1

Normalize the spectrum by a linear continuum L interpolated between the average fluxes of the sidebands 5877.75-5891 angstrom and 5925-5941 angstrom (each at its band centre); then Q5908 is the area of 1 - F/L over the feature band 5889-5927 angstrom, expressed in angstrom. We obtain 1.3 angstrom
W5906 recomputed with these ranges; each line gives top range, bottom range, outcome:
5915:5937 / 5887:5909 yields 1.21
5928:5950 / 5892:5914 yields 1.13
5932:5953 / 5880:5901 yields 1.20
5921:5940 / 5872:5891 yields 1.11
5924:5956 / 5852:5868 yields 1.02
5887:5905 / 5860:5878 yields 0.82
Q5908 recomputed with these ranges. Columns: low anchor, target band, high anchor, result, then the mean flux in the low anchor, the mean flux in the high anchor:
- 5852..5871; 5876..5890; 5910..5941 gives 1.3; 9.03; 9.16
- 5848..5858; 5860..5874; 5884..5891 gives -1.2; 9.07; 7.43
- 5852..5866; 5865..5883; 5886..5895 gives -2.1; 8.89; 7.05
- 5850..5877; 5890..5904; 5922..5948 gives 2.7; 9.03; 9.18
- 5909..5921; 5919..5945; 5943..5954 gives -0.2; 9.12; 9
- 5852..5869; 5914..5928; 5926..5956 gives -0.2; 8.96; 9.12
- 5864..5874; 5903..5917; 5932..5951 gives 0.4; 9.09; 9.08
